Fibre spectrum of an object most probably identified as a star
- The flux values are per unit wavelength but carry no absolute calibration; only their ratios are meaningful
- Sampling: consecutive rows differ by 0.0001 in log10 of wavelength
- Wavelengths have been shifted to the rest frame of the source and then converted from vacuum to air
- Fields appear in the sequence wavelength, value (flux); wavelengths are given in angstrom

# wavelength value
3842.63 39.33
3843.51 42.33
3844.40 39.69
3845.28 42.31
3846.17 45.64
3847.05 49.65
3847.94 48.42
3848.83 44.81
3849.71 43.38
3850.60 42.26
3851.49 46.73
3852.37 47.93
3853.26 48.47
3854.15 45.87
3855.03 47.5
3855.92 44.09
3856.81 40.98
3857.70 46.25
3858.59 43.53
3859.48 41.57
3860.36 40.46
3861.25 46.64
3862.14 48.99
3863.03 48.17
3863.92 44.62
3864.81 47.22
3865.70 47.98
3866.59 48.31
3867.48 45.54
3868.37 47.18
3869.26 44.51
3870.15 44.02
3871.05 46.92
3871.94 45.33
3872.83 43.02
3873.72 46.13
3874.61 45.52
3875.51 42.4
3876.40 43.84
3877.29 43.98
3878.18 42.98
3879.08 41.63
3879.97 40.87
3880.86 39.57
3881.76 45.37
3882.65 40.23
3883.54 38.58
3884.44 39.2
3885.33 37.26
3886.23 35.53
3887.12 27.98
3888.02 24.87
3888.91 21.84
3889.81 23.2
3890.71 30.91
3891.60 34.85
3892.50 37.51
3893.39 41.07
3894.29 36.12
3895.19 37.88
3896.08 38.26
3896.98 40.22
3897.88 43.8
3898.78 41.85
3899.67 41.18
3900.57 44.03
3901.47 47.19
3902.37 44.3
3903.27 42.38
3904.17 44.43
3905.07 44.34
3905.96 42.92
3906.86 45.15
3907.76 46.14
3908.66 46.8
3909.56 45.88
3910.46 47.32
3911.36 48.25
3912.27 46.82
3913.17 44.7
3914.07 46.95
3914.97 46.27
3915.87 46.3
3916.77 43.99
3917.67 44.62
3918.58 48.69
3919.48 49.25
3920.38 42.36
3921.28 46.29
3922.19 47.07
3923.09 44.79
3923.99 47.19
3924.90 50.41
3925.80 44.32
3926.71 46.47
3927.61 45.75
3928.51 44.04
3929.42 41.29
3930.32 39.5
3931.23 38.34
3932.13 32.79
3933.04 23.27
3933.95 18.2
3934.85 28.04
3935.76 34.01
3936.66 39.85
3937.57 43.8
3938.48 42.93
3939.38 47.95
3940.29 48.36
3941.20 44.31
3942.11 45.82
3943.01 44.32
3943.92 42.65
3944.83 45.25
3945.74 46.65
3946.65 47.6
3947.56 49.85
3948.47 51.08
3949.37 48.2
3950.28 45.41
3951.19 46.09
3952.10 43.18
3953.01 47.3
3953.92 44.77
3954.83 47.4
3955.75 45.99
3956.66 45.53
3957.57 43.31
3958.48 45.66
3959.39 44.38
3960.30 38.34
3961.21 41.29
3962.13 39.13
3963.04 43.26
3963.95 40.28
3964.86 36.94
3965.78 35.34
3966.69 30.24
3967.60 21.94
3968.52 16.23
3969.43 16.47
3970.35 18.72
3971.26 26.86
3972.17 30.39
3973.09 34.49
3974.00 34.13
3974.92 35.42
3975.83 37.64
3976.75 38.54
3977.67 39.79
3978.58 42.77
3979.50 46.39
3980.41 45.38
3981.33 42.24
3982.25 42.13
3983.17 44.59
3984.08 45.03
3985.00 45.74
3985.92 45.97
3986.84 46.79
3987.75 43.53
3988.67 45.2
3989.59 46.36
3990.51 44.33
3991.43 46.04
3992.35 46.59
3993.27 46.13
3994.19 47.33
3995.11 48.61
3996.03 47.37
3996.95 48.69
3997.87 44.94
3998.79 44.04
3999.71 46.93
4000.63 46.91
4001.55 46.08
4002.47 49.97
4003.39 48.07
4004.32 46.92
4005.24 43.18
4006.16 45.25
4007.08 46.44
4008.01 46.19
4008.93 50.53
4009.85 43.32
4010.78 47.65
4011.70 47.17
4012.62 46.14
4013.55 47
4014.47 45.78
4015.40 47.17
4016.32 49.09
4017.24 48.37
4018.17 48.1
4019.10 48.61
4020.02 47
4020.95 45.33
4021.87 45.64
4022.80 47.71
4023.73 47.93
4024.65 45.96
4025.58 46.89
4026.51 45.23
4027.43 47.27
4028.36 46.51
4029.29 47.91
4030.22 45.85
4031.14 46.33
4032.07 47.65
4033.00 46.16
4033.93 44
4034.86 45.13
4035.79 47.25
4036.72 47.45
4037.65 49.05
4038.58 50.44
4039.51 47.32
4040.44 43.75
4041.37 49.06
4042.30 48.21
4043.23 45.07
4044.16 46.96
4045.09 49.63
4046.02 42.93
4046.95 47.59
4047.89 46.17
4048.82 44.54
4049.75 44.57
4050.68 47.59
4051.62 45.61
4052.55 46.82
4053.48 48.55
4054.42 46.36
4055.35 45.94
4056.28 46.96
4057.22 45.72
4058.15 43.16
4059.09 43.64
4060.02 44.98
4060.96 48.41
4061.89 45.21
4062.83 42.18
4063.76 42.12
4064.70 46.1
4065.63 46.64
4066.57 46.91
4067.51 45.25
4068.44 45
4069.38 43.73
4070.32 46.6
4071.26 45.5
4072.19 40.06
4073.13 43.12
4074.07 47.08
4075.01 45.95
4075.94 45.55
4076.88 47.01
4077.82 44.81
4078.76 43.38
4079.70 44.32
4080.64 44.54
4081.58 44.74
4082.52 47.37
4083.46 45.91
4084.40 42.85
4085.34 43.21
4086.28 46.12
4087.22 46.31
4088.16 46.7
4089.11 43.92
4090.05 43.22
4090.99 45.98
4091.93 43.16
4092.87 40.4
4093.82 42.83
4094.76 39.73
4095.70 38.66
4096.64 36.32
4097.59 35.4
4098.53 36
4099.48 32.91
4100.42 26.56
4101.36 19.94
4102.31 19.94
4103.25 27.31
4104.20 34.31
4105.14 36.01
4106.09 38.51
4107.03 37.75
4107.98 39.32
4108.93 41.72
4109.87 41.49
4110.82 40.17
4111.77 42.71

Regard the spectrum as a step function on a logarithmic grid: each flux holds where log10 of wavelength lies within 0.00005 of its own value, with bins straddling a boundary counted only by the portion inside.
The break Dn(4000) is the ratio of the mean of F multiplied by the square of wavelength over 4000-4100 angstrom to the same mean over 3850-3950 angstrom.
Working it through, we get 1.1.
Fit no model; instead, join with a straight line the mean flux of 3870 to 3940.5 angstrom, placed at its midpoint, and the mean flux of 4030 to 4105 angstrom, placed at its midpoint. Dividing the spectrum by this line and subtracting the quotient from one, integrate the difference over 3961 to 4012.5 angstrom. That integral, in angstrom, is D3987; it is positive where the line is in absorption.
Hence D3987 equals 1.3 angstrom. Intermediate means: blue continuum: 41.3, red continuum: 43.6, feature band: 41.4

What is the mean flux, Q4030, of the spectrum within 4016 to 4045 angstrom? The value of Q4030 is 47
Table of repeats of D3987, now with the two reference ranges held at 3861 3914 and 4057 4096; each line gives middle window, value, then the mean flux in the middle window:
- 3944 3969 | 0.6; 41.8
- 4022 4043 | -1.4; 46.9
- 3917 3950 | -0.3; 42.9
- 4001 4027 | -1.9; 46.9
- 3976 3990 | -0.2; 43.9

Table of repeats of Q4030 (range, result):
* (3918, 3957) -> 43.4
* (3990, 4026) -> 46.8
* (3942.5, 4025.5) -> 43.3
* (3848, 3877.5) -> 45.3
